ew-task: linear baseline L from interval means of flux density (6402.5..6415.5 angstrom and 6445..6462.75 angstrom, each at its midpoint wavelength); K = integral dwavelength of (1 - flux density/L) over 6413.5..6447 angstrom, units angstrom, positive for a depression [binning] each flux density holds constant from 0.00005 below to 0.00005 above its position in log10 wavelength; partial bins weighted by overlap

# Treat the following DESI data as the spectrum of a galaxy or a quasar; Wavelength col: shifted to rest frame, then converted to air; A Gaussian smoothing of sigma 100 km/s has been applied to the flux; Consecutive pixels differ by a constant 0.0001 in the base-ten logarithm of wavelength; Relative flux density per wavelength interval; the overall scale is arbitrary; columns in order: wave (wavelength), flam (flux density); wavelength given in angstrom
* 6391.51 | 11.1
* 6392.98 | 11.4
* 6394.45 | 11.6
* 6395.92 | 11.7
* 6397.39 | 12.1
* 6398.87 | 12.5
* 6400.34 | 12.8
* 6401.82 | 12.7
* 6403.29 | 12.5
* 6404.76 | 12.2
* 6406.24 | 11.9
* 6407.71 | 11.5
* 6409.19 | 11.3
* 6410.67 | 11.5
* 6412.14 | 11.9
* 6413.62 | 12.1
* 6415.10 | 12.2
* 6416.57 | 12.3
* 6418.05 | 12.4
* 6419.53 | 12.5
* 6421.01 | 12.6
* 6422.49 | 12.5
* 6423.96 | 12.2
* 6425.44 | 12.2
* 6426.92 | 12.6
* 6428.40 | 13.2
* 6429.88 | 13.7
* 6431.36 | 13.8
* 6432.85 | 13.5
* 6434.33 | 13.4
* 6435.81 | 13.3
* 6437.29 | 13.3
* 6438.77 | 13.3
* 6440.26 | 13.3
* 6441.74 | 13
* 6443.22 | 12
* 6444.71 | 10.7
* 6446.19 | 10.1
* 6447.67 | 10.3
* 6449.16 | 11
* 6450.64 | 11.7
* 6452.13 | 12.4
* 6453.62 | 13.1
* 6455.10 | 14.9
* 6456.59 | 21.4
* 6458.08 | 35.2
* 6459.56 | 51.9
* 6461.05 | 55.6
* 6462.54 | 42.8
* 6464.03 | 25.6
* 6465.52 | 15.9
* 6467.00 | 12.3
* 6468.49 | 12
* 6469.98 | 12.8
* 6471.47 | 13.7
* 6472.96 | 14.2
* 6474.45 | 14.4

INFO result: 8.5 angstrom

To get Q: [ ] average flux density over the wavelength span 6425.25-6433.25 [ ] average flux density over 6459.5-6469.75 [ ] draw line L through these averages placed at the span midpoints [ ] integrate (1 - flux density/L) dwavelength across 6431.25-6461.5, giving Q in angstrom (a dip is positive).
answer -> 5.2 angstrom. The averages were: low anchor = 13.2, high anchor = 28.6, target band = 17.7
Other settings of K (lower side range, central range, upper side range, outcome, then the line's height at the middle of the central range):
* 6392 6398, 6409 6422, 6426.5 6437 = 0.5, 12.6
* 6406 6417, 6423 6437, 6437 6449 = -1.4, 11.9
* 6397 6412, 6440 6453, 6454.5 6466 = 7.7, 28.2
